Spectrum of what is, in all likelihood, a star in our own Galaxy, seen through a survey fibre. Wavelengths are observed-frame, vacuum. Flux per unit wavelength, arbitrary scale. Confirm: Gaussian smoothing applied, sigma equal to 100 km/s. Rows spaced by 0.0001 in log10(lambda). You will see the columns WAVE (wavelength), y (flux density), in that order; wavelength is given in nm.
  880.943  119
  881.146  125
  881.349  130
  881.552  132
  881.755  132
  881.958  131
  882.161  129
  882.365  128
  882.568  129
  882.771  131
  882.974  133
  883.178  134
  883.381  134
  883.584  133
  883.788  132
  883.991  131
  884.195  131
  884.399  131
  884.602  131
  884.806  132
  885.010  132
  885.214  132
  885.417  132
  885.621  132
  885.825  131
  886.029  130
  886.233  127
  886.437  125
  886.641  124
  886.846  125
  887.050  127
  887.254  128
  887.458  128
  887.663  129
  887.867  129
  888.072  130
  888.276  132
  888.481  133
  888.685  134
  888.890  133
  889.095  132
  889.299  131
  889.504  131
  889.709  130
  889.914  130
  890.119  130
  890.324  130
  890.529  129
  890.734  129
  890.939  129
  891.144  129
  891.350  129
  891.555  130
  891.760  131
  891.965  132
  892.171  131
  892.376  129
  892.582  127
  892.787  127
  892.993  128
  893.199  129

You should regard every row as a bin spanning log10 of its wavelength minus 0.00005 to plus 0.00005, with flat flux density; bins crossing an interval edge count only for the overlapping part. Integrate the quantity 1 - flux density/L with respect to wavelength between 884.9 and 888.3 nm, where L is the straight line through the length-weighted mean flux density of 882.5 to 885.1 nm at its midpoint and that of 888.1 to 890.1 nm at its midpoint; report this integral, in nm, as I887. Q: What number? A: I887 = 0.07 nm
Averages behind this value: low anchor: 132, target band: 129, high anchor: 132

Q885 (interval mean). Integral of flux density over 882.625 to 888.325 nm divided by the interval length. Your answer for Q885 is 130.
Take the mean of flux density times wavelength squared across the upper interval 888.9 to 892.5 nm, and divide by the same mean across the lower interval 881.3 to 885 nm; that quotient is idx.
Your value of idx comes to 1.0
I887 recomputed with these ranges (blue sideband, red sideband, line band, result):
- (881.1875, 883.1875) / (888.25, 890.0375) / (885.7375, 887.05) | 0.043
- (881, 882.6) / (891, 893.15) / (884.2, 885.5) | -0.024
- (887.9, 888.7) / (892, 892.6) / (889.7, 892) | 0.010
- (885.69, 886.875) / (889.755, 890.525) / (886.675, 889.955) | -0.036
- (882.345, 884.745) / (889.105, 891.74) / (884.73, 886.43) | 0.006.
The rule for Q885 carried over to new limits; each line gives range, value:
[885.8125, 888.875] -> 129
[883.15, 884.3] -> 132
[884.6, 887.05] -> 129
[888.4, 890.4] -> 131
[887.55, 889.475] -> 131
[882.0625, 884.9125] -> 131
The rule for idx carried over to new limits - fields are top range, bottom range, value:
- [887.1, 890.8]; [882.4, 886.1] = 1.00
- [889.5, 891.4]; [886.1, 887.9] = 1.03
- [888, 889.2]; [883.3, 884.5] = 1.01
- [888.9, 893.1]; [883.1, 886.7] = 1.01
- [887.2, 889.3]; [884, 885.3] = 1.00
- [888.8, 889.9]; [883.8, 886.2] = 1.01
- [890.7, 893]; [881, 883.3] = 1.02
